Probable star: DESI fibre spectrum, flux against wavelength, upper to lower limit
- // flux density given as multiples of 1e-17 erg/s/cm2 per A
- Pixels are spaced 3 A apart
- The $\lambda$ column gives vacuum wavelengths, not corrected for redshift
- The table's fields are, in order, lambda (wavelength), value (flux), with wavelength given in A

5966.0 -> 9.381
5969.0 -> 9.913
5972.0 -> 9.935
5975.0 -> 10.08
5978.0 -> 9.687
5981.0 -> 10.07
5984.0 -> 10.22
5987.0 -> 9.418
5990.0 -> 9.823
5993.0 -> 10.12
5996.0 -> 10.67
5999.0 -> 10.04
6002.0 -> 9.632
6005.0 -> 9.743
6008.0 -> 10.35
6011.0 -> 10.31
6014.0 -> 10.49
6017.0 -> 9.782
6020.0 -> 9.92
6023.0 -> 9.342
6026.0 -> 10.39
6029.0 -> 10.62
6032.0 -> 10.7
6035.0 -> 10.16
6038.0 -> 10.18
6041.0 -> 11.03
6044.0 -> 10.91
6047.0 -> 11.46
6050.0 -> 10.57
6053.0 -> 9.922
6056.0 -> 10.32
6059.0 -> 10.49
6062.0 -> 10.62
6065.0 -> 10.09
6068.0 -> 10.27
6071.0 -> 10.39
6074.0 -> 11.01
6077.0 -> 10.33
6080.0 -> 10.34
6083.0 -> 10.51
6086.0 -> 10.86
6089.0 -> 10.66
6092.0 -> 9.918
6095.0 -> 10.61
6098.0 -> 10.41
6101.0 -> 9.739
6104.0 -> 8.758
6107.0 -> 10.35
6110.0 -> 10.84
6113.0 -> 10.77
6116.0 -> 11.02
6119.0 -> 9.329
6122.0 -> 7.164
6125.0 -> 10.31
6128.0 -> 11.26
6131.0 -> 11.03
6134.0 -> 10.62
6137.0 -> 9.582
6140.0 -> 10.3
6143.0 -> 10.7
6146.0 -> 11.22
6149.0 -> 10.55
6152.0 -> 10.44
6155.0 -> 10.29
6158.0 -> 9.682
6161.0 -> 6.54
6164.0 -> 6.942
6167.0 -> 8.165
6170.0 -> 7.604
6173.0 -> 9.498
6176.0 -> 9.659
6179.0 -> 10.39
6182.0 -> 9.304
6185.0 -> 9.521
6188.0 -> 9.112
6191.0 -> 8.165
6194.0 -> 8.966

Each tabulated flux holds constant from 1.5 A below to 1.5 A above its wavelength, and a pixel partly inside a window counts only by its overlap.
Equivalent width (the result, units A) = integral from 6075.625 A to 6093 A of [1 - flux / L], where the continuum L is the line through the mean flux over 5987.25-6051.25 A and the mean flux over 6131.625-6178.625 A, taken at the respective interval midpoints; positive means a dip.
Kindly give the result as -1.0 A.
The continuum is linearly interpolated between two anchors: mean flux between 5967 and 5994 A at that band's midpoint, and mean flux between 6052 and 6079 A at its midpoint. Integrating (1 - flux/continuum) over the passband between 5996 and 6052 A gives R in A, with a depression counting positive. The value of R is -0.9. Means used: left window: 9.9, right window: 10.4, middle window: 10.3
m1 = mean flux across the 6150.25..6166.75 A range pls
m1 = 8.76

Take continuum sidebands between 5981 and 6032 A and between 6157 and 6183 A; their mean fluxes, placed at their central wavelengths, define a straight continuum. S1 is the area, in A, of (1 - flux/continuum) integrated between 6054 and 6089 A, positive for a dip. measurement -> -3.6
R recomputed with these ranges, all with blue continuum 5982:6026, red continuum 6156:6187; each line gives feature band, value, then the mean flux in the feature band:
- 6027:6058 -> -2.8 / 10.6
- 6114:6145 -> -3.7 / 10.2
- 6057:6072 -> -1.3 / 10.4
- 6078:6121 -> -4.4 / 10.3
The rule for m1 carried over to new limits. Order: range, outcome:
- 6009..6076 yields 10.4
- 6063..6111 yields 10.3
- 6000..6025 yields 9.96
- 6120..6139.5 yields 9.99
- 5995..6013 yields 10.1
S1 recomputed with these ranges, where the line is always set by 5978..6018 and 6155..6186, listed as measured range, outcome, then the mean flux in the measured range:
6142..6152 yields -2.0 A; 10.8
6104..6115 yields -1.4 A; 10.4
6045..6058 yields -1.2 A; 10.6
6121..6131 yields -0.9 A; 9.92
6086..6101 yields -1.7 A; 10.4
